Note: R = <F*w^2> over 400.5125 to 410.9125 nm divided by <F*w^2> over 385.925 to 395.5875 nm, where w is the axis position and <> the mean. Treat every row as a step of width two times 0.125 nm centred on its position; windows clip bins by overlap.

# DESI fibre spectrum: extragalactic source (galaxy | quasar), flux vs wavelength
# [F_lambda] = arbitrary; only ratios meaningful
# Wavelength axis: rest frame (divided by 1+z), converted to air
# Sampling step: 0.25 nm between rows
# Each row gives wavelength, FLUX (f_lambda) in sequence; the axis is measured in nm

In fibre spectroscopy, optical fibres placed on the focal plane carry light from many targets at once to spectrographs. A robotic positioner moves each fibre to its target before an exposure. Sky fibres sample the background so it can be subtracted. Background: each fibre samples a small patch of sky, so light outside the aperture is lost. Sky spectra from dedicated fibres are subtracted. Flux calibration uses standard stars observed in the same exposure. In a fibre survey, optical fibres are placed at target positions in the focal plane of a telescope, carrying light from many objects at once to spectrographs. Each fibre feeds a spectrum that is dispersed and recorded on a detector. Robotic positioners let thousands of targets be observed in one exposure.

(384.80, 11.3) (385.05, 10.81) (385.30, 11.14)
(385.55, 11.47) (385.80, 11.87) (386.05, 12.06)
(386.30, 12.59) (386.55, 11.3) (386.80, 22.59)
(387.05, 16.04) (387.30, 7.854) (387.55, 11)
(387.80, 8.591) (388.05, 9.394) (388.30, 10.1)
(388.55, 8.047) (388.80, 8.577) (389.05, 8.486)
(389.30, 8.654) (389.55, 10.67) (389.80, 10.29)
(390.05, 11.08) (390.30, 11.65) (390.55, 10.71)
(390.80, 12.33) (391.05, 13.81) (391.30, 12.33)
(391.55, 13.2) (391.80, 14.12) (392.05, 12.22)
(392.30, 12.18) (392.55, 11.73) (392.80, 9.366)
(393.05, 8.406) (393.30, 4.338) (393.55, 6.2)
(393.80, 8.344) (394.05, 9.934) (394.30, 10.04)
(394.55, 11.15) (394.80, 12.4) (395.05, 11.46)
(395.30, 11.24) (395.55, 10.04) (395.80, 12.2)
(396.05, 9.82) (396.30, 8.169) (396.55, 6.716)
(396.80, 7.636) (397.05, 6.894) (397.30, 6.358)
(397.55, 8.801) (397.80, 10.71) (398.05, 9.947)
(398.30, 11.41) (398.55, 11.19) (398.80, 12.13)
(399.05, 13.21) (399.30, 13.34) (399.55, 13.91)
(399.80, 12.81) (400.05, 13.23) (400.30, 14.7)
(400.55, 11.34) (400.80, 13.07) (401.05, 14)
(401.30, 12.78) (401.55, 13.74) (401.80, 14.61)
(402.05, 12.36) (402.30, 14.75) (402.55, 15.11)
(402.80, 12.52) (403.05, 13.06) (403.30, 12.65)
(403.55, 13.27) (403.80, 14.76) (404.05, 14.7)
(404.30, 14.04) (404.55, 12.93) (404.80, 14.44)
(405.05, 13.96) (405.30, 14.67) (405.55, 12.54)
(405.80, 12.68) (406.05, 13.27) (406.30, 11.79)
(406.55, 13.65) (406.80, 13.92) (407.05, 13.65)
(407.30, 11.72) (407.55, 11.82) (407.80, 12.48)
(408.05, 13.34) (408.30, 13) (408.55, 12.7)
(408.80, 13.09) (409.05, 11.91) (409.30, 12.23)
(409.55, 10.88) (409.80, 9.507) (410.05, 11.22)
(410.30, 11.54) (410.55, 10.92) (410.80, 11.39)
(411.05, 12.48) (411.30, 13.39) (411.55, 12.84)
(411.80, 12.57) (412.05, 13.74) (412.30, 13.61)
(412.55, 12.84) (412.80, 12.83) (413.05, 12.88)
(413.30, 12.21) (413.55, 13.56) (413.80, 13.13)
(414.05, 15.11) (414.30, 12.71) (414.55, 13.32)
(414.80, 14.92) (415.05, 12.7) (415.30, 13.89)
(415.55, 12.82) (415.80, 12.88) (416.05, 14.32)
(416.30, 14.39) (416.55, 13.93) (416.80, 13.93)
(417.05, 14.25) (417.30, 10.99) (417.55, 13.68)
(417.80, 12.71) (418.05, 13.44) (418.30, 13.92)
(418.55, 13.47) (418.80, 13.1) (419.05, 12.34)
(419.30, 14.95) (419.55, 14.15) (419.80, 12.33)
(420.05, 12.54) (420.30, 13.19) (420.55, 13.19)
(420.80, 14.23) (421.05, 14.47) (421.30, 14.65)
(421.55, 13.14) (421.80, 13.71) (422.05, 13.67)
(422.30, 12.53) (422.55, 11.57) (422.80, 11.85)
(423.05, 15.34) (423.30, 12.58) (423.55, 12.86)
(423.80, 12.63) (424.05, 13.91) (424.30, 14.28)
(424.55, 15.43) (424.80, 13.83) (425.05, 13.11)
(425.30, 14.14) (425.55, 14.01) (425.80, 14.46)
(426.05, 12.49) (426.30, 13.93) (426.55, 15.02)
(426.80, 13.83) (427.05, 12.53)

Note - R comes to 1.28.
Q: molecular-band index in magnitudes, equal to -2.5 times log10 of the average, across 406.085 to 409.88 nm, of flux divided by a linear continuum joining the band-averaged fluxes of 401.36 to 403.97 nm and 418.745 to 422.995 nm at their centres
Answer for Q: 0.09 mag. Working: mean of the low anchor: 13.7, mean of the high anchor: 13.3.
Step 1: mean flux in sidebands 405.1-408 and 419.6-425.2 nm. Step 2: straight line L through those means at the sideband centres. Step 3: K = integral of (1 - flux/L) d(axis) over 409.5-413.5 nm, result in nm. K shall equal 0.27 nm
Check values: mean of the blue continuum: 13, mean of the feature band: 12.2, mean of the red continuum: 13.4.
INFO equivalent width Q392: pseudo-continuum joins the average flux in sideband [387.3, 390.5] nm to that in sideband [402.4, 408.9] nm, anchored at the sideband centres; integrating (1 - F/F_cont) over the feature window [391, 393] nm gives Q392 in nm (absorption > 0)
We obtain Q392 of -0.36 nm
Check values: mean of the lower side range 9.66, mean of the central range 12.2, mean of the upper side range 13.3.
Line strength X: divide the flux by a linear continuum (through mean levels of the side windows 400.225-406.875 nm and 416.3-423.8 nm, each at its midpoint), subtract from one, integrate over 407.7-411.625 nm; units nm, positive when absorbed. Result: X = 0.41 nm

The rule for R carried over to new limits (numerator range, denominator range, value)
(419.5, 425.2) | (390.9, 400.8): 1.43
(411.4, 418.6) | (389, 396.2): 1.40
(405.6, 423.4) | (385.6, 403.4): 1.27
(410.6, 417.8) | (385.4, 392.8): 1.30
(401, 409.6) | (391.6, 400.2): 1.34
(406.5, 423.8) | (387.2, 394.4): 1.45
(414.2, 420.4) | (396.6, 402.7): 1.22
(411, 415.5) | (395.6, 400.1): 1.37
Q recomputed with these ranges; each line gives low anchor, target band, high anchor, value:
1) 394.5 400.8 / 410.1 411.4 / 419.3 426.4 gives 0.03 mag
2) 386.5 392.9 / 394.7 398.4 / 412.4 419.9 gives 0.24 mag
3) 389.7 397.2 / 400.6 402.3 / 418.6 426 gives -0.20 mag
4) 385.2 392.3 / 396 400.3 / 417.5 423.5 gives 0.15 mag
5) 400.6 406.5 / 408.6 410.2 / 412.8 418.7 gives 0.17 mag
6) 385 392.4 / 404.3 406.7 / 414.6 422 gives -0.06 mag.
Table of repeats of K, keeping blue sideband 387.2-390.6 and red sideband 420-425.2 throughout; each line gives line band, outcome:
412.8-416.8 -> -0.291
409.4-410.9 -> 0.142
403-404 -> -0.199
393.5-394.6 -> 0.111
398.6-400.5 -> -0.405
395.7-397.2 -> 0.288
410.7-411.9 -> -0.036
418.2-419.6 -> -0.061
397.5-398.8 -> 0.003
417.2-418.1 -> 0.016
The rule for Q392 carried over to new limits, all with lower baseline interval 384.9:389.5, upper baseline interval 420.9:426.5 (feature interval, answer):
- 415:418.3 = -0.07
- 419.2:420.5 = -0.01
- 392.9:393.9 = 0.41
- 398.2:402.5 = -0.40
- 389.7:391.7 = -0.11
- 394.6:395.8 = 0.03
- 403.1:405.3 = -0.28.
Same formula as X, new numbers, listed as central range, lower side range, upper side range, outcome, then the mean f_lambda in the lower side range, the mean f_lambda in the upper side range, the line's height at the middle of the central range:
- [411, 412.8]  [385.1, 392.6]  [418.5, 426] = -0.02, 11.5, 13.5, 12.9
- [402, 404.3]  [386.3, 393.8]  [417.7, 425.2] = -0.35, 10.9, 13.4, 11.9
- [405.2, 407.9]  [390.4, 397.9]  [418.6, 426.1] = -0.31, 10.1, 13.5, 11.6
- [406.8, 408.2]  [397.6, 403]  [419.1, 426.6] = 0.04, 12.8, 13.6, 13.1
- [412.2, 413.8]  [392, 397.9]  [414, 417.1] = 0.03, 9.39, 13.7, 13.2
